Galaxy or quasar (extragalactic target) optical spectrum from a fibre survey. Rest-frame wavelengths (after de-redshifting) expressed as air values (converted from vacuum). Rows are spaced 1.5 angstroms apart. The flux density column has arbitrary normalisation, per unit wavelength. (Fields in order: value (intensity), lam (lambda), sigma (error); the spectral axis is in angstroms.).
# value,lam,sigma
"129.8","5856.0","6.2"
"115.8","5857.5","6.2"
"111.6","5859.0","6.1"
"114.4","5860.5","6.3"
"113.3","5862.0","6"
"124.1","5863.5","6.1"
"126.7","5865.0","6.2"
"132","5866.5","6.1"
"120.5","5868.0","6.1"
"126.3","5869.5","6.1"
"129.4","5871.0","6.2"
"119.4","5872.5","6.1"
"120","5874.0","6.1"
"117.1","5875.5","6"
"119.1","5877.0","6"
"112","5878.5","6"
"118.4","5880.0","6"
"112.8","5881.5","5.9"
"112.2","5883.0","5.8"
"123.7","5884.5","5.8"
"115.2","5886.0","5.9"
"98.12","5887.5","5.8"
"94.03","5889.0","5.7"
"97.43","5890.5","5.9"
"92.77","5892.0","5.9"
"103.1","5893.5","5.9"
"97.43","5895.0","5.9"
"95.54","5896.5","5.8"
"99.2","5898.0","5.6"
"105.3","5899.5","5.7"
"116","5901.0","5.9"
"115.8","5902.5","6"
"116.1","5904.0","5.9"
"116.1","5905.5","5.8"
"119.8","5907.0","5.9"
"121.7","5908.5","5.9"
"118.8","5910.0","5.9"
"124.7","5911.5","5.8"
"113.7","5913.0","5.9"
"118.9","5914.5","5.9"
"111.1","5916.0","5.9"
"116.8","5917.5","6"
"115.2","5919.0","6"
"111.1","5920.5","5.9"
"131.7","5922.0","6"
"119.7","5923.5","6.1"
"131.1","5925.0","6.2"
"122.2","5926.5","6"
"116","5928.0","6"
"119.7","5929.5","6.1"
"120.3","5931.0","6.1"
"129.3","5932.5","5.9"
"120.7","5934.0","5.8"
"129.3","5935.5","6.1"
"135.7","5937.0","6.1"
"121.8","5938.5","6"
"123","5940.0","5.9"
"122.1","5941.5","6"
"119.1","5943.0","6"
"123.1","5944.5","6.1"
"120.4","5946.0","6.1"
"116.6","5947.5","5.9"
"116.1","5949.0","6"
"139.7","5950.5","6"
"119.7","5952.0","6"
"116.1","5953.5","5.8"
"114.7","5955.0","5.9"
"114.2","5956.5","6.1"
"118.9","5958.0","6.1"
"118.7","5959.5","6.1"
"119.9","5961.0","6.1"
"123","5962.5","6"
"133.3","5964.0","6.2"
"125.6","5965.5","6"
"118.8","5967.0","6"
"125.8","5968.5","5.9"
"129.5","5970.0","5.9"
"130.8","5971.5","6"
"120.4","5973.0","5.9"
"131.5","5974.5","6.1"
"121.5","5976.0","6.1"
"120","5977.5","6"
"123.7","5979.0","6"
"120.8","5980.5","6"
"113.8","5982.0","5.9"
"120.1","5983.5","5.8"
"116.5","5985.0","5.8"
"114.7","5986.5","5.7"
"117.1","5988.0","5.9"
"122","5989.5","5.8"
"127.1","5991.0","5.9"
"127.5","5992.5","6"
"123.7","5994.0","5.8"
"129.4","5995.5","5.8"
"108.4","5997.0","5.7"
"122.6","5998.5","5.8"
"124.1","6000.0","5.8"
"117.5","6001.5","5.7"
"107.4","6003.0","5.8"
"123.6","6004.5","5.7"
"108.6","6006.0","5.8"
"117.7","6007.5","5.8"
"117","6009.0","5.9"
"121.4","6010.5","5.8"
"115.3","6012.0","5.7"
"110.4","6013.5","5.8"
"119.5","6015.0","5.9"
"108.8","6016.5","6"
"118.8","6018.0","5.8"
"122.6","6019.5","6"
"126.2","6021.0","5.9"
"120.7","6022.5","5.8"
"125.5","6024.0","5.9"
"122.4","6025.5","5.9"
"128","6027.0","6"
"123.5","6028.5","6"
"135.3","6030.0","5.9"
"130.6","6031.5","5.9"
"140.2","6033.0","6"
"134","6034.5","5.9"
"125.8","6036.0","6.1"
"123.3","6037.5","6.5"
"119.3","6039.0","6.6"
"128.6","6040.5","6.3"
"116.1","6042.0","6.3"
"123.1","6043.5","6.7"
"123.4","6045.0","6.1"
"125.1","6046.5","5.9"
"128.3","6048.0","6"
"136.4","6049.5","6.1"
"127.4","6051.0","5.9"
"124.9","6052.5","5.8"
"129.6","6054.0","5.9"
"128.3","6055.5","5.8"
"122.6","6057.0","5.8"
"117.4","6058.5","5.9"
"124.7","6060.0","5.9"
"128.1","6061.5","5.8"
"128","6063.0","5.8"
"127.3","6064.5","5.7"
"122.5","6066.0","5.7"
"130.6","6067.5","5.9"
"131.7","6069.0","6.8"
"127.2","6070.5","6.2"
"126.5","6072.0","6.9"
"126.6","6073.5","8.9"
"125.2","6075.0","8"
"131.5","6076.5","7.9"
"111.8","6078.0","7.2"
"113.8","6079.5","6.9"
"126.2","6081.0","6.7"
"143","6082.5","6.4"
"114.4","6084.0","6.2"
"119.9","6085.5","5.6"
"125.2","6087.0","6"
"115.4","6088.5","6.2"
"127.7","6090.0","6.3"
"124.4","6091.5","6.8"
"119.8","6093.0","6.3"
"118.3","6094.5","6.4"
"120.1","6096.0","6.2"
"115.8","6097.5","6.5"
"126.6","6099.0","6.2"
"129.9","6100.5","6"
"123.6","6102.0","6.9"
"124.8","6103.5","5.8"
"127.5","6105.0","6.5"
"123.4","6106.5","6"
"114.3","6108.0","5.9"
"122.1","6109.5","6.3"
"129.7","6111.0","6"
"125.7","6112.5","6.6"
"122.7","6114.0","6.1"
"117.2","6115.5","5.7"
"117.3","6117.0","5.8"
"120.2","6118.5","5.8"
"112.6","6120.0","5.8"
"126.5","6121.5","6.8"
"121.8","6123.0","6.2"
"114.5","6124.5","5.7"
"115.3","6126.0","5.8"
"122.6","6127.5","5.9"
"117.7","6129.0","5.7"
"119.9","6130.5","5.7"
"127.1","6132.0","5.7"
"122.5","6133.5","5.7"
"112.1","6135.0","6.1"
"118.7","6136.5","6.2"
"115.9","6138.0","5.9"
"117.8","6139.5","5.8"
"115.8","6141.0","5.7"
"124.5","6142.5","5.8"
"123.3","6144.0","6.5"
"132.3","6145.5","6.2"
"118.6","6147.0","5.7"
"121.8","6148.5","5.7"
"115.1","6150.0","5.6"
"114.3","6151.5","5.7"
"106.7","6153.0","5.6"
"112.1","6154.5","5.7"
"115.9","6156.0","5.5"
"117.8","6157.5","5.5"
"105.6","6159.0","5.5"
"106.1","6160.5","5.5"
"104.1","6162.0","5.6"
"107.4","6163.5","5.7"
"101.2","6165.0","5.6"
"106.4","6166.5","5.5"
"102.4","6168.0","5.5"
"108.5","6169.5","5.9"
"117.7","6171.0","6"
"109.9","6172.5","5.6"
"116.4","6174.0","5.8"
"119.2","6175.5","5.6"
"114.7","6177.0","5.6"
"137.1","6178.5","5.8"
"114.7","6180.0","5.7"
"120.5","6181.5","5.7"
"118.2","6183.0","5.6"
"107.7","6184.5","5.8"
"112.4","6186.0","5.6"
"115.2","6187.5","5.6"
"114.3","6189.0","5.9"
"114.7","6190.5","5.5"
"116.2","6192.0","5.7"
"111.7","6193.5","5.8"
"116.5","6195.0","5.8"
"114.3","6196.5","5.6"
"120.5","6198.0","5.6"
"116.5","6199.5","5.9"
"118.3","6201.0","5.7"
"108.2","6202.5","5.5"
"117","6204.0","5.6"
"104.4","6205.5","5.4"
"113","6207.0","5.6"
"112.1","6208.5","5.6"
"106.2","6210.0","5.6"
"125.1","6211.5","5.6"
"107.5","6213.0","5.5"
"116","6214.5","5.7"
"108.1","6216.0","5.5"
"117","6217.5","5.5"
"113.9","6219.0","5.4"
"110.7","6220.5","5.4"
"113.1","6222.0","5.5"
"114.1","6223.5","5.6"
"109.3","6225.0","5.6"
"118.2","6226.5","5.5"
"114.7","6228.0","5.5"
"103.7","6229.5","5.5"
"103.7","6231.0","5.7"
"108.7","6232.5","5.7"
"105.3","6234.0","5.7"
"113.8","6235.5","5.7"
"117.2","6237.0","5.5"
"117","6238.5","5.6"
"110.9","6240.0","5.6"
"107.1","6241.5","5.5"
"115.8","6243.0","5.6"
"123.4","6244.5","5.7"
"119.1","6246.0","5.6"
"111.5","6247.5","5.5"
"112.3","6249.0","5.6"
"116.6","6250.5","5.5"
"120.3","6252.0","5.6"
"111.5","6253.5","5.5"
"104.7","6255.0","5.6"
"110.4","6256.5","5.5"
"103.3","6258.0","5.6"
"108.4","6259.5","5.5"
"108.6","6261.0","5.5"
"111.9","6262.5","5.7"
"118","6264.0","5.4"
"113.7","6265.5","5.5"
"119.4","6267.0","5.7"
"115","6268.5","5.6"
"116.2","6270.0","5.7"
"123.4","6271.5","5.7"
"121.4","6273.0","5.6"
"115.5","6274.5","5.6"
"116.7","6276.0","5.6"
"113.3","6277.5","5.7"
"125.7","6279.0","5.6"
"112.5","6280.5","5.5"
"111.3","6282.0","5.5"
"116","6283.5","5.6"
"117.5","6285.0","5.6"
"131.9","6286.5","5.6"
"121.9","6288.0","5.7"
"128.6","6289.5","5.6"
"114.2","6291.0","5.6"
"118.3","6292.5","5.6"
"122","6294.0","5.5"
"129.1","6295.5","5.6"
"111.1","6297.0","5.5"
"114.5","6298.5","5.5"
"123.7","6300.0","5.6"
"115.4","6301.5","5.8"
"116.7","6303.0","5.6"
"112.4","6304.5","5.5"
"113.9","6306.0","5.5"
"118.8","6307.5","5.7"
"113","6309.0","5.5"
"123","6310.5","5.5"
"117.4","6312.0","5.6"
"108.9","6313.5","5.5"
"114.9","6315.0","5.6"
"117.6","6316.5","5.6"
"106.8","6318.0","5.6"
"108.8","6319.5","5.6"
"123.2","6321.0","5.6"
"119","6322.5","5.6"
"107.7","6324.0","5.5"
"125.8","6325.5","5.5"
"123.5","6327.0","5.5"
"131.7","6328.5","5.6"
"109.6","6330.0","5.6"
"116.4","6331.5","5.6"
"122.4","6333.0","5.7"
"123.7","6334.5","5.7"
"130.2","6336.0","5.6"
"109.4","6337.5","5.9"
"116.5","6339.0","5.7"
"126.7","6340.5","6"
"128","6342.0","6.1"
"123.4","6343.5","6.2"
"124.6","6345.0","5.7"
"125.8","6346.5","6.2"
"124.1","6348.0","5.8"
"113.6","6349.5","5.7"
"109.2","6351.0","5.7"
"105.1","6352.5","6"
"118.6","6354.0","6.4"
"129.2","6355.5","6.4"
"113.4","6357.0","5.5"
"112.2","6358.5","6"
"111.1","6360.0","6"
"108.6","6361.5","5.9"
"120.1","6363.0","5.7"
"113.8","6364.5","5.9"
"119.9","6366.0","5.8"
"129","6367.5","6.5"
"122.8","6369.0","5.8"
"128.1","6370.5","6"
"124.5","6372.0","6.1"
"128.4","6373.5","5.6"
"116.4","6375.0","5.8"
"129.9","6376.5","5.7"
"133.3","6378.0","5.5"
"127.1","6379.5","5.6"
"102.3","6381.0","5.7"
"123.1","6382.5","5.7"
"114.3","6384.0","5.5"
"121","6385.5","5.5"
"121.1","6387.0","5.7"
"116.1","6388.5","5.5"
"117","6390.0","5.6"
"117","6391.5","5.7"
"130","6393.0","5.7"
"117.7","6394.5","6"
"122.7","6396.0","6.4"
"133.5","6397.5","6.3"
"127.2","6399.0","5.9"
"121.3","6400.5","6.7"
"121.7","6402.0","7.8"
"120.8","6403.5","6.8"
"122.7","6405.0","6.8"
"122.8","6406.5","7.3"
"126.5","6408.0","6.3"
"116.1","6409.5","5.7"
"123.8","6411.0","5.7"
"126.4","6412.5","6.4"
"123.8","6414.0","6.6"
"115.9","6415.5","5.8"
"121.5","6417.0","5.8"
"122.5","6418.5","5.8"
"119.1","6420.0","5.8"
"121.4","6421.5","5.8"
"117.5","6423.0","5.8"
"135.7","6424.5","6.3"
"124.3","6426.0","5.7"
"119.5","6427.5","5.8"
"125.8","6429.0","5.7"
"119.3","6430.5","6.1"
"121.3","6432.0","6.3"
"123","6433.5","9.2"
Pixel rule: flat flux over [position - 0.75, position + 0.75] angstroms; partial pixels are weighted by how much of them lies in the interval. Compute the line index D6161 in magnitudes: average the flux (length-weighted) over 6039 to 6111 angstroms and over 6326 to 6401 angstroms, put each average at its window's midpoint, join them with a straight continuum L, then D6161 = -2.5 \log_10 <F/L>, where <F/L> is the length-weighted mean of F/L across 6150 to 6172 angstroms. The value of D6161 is 0.13 mag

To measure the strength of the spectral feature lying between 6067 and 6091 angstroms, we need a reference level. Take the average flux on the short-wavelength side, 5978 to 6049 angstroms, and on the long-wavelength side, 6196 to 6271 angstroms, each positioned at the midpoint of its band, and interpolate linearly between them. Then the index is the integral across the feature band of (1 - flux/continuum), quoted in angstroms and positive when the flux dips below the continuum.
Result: -1.1 angstroms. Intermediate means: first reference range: 122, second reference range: 113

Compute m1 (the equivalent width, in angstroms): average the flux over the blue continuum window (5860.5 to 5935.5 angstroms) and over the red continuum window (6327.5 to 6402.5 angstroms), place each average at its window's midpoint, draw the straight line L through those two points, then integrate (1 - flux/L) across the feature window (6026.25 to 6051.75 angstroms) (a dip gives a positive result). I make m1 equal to -2.2 angstroms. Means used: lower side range 116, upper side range 121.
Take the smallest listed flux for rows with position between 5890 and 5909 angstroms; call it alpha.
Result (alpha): 92.77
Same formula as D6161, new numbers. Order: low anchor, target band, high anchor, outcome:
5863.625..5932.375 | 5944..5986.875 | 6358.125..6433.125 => -0.05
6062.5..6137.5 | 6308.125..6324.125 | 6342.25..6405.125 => 0.06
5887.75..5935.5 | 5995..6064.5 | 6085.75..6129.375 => -0.04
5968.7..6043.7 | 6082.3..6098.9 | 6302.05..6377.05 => 0.00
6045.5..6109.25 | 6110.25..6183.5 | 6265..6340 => 0.05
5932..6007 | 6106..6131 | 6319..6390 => 0.01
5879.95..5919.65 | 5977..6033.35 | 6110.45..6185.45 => -0.07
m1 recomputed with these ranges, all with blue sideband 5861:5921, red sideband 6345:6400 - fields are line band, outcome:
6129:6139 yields -0.2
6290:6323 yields 0.8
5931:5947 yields -1.3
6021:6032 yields -1.0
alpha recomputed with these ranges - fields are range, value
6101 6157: 106.7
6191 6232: 103.7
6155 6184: 101.2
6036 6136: 111.8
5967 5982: 113.8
